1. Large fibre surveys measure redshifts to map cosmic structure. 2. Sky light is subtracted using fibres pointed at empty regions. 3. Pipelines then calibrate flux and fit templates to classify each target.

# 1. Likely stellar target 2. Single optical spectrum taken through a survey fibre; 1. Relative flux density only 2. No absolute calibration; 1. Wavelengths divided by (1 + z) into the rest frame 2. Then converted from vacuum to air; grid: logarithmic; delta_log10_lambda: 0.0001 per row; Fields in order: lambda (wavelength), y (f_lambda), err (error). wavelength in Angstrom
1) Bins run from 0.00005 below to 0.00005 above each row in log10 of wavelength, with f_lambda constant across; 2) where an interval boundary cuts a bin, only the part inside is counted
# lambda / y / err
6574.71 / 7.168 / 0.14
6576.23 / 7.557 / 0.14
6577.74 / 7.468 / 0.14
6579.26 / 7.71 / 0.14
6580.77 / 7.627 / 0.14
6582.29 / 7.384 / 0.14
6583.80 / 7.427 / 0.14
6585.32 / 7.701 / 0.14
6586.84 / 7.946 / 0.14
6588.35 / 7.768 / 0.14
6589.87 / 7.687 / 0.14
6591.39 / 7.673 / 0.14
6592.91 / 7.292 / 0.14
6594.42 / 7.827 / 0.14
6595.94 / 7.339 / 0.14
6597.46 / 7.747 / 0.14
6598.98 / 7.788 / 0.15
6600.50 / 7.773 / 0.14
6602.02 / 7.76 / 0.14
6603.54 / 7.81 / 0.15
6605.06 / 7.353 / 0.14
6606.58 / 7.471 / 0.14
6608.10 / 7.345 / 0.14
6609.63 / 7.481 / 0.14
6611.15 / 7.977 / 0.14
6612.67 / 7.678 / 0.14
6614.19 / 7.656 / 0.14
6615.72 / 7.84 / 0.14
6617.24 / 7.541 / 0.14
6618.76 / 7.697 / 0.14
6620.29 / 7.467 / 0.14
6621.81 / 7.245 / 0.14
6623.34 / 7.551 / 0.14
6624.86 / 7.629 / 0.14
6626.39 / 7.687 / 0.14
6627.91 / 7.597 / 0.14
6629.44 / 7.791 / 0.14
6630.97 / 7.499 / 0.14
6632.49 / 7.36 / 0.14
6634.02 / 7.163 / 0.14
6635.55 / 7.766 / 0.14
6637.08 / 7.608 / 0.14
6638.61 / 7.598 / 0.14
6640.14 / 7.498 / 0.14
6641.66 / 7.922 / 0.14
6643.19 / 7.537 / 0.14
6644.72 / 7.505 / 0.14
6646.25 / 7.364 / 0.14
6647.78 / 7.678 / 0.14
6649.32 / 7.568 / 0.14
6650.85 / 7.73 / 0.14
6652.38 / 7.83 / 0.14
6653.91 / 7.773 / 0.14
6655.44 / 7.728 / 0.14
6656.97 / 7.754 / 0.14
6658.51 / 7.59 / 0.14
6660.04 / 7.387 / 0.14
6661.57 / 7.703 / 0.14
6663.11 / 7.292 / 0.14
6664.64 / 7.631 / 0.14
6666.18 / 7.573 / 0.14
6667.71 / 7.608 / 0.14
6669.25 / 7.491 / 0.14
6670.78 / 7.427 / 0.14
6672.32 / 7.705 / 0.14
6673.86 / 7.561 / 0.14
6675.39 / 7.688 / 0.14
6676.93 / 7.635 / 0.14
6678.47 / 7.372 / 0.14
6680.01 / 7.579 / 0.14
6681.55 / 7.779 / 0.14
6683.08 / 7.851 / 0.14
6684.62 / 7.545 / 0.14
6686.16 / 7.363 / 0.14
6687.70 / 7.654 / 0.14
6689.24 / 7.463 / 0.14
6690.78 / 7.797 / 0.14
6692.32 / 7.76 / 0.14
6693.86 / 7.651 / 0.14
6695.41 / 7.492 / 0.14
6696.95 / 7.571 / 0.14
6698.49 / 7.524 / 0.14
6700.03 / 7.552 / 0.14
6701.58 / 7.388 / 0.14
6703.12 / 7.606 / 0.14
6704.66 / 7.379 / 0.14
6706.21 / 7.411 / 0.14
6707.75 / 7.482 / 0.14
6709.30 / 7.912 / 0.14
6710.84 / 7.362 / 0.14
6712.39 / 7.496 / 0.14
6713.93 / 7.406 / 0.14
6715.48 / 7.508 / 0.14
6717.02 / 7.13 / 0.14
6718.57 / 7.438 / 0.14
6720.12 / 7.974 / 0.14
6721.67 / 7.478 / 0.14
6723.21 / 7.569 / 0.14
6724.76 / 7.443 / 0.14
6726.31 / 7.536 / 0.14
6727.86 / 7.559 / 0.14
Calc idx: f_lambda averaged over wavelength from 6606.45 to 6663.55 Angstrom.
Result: 7.59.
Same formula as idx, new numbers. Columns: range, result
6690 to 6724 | 7.54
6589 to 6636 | 7.59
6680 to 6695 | 7.64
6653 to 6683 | 7.6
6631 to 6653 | 7.58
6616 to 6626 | 7.54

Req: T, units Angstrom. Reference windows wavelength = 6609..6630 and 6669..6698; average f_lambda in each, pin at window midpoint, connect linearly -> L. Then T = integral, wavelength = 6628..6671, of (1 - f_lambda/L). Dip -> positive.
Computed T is 0.2 Angstrom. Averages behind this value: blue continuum 7.63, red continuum 7.6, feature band 7.59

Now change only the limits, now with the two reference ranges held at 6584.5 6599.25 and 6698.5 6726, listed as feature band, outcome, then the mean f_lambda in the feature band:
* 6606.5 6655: 0.1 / 7.6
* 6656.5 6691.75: -0.1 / 7.58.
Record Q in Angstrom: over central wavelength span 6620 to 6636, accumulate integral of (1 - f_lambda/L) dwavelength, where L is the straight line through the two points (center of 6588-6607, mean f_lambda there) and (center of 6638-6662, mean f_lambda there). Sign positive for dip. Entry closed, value 0.25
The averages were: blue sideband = 7.64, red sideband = 7.64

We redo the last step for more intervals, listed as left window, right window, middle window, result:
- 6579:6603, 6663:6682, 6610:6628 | 0.0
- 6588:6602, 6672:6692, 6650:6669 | 0.0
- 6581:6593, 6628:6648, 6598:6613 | -0.1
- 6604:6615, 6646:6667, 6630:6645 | 0.1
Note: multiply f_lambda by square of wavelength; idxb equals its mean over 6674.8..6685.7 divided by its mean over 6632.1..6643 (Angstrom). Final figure 1.02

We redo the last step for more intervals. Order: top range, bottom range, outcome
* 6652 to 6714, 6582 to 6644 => 1.02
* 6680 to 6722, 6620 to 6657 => 1.01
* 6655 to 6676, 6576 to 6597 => 1.02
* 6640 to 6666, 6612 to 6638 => 1.01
